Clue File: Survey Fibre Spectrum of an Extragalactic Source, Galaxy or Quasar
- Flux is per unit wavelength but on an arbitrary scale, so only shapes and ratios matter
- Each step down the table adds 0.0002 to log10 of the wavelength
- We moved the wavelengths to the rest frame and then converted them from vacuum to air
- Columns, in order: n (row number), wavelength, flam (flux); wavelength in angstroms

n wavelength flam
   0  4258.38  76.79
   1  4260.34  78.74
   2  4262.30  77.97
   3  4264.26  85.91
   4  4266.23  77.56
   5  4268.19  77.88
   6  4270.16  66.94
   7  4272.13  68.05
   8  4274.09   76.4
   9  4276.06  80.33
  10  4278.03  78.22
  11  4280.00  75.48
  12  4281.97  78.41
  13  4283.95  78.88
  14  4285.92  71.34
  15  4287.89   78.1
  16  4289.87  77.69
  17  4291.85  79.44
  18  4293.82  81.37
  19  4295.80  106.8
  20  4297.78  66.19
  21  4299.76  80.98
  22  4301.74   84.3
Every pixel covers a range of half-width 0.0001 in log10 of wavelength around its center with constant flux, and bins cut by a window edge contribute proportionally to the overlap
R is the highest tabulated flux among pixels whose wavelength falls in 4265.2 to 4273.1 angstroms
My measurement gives 77.88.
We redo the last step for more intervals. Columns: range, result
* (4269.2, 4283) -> 80.33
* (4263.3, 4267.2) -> 85.91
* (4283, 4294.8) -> 81.37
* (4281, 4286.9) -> 78.88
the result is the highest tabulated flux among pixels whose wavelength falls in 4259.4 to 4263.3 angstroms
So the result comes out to 78.74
